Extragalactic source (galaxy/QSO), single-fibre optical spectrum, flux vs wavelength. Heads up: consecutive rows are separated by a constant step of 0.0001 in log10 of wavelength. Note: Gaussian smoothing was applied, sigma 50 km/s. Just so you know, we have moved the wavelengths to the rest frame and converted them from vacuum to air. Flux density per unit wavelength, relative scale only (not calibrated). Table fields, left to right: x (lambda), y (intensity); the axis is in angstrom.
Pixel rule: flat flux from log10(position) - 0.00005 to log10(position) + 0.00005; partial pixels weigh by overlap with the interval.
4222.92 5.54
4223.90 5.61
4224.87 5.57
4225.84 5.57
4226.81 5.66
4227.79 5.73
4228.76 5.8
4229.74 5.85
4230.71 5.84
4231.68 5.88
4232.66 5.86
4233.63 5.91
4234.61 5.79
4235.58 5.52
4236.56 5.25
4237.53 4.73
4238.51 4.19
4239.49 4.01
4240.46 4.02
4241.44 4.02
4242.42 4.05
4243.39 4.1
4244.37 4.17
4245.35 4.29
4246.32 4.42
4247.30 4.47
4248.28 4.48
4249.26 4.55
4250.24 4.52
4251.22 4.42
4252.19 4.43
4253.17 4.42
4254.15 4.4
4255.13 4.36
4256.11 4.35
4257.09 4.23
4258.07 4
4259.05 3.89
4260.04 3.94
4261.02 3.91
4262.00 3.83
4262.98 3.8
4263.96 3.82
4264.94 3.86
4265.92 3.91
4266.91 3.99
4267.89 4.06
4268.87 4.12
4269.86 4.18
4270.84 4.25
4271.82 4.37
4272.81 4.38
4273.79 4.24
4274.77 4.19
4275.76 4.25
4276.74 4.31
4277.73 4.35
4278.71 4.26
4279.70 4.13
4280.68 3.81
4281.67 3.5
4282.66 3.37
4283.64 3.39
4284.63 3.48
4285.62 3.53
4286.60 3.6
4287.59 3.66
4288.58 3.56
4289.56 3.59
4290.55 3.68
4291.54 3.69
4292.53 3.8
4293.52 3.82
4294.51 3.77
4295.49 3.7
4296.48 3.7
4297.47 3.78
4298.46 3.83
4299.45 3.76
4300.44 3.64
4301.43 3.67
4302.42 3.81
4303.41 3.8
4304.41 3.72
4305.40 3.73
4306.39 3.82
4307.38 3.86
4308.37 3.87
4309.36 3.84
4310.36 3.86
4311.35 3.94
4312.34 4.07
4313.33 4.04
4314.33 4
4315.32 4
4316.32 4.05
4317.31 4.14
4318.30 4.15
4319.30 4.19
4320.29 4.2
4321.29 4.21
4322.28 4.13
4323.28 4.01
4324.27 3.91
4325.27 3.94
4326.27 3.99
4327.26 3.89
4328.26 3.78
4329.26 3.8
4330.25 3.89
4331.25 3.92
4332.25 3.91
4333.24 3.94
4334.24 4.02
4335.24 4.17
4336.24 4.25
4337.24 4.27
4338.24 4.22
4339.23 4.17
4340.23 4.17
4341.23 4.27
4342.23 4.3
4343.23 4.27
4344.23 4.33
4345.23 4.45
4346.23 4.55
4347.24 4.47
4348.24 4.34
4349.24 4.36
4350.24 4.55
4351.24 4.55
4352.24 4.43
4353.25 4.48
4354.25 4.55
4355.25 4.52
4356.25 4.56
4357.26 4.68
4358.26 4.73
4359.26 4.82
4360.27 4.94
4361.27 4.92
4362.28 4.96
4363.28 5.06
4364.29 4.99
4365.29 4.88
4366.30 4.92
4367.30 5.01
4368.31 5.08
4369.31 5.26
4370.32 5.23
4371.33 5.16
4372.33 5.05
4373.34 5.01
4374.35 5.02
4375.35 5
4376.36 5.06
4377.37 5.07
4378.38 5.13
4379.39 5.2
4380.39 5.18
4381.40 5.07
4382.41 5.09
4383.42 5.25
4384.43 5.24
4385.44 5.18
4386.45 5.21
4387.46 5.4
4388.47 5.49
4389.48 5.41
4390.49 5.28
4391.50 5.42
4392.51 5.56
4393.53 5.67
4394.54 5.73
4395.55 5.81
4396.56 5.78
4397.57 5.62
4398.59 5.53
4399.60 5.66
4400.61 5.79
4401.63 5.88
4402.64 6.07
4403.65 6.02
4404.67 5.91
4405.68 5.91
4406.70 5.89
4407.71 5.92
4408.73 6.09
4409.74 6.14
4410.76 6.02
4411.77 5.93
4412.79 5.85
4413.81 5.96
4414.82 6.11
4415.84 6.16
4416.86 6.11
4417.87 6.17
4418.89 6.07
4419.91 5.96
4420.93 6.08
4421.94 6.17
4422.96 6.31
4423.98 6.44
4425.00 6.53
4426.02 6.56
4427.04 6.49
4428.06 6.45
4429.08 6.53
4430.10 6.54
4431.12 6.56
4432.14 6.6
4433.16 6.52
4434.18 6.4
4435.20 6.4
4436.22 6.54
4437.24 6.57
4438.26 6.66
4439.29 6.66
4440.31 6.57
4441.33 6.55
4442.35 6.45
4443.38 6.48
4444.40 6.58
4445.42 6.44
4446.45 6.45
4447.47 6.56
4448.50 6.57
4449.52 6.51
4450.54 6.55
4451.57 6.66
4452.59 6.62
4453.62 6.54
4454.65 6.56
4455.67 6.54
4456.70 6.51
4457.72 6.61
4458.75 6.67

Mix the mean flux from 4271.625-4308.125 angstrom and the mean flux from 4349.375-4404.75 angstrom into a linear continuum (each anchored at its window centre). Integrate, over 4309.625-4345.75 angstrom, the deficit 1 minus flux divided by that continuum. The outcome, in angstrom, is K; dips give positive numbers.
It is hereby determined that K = 2.68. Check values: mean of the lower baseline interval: 3.82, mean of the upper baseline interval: 5.17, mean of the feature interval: 4.08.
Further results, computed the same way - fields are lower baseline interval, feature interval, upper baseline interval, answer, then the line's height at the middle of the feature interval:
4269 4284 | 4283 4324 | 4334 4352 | 3.4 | 4.17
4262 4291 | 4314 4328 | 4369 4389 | 1.3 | 4.46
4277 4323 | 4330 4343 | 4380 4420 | 1.2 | 4.52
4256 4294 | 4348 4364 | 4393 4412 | 1.5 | 5.15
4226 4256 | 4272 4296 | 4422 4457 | 6.3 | 5.2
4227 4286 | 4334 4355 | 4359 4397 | 2.7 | 4.98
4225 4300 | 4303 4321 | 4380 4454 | 3.3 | 4.87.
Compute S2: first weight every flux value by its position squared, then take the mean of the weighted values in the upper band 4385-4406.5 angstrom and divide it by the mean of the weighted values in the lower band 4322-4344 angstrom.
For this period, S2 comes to 1.4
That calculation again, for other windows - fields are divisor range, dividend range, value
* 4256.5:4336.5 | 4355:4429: 1.48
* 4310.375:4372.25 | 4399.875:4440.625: 1.48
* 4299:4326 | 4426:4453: 1.76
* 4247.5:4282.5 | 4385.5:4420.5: 1.49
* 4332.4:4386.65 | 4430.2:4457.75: 1.44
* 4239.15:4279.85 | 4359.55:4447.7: 1.48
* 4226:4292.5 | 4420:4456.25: 1.63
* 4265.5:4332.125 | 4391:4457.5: 1.69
